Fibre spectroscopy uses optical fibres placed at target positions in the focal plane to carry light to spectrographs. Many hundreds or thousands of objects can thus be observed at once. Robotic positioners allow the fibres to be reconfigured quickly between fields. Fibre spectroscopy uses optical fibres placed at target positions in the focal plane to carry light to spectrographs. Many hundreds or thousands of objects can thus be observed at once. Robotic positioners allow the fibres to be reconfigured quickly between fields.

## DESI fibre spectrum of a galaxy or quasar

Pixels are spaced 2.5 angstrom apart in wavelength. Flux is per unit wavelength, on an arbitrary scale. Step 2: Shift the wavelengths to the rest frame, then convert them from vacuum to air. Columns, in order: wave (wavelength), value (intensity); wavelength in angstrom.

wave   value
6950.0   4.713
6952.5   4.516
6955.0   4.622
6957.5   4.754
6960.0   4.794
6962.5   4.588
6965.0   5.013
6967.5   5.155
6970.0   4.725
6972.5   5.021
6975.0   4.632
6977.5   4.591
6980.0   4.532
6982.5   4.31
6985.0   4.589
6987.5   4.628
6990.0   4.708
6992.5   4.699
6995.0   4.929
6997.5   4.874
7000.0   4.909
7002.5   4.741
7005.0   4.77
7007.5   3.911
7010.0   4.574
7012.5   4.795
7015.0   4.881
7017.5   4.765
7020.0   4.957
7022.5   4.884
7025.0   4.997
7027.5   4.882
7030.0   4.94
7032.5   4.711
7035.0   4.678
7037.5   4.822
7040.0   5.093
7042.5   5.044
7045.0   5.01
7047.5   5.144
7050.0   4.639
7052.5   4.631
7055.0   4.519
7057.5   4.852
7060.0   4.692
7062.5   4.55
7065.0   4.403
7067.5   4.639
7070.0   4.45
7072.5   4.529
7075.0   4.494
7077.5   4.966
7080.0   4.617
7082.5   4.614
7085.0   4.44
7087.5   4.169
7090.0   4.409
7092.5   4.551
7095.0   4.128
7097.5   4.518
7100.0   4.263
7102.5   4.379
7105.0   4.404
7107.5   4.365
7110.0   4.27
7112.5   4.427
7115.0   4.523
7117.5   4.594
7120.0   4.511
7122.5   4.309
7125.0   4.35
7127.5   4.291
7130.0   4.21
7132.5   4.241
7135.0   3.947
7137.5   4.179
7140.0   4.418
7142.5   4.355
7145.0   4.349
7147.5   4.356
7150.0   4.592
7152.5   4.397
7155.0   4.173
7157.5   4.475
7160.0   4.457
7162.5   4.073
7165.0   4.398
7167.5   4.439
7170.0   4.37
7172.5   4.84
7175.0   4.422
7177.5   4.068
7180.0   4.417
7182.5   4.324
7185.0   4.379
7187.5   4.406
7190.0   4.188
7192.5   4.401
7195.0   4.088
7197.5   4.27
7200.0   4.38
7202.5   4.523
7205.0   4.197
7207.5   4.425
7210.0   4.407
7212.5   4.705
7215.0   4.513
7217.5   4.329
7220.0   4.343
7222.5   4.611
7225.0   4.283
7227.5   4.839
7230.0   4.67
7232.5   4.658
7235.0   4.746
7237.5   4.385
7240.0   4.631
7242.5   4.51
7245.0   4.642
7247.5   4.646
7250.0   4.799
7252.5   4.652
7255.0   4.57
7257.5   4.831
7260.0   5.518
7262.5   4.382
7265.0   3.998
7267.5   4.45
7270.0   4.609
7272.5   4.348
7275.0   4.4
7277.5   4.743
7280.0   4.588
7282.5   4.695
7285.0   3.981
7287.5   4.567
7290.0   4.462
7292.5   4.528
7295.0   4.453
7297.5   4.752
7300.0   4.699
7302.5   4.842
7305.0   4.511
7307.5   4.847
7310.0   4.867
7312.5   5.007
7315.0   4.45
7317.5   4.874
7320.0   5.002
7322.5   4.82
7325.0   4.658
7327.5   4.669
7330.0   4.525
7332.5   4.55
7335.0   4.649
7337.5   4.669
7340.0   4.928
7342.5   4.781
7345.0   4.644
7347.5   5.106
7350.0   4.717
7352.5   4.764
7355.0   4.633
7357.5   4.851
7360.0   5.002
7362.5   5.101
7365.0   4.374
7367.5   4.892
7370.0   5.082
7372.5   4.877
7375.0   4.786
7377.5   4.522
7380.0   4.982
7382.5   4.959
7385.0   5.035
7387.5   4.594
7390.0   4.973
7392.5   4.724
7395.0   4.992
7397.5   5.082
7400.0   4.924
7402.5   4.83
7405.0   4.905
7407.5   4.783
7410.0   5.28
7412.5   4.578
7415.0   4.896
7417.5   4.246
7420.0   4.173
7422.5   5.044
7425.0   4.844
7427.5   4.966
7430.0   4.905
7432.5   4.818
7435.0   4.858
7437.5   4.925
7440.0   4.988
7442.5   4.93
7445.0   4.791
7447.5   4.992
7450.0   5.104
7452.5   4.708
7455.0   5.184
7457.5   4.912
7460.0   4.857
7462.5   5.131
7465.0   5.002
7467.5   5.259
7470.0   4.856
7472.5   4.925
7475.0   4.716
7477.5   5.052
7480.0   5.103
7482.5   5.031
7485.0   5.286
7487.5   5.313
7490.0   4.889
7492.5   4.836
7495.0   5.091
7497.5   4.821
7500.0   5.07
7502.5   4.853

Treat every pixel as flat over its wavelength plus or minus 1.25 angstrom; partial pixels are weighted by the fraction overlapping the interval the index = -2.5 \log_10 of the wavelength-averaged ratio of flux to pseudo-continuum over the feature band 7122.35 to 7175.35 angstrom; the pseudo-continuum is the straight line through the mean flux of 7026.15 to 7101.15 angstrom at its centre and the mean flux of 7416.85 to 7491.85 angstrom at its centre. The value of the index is 0.087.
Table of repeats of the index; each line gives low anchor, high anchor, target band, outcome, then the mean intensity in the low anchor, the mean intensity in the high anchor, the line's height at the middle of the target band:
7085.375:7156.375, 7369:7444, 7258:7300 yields 0.020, 4.35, 4.85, 4.62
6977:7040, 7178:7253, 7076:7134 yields 0.048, 4.73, 4.47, 4.61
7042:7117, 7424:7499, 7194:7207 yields 0.092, 4.55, 4.97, 4.68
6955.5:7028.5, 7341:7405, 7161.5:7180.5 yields 0.098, 4.74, 4.85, 4.79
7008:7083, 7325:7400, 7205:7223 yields 0.078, 4.75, 4.81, 4.78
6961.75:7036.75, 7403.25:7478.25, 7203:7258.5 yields 0.060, 4.75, 4.89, 4.82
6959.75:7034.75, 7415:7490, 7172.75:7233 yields 0.098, 4.75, 4.93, 4.83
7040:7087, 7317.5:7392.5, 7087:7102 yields 0.083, 4.68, 4.8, 4.69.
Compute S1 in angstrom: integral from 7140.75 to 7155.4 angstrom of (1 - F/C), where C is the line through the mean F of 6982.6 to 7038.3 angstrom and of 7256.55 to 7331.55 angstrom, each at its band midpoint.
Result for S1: 1.0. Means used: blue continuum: 4.75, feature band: 4.38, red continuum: 4.63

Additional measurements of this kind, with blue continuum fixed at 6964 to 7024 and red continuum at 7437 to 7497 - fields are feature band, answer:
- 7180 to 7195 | 1.6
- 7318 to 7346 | 1.1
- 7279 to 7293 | 1.2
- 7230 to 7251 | 1.0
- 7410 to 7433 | 1.0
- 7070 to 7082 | 0.4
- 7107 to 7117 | 0.8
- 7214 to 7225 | 1.0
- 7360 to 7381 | 0.4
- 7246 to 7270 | 1.1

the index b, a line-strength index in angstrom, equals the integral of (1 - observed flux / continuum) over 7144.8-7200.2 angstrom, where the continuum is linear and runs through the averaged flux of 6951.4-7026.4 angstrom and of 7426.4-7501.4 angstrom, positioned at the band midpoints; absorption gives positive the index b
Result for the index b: 5.4 angstrom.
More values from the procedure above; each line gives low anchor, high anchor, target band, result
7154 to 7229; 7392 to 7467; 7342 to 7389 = -0.75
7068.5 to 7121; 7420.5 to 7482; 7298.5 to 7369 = 0.26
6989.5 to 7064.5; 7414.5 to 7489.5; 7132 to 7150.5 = 2.02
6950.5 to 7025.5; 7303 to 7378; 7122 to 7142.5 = 2.15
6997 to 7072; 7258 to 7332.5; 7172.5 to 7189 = 1.10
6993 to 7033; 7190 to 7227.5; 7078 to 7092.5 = 0.49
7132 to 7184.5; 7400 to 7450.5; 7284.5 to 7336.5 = -0.37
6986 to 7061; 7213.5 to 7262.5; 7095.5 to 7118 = 1.56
